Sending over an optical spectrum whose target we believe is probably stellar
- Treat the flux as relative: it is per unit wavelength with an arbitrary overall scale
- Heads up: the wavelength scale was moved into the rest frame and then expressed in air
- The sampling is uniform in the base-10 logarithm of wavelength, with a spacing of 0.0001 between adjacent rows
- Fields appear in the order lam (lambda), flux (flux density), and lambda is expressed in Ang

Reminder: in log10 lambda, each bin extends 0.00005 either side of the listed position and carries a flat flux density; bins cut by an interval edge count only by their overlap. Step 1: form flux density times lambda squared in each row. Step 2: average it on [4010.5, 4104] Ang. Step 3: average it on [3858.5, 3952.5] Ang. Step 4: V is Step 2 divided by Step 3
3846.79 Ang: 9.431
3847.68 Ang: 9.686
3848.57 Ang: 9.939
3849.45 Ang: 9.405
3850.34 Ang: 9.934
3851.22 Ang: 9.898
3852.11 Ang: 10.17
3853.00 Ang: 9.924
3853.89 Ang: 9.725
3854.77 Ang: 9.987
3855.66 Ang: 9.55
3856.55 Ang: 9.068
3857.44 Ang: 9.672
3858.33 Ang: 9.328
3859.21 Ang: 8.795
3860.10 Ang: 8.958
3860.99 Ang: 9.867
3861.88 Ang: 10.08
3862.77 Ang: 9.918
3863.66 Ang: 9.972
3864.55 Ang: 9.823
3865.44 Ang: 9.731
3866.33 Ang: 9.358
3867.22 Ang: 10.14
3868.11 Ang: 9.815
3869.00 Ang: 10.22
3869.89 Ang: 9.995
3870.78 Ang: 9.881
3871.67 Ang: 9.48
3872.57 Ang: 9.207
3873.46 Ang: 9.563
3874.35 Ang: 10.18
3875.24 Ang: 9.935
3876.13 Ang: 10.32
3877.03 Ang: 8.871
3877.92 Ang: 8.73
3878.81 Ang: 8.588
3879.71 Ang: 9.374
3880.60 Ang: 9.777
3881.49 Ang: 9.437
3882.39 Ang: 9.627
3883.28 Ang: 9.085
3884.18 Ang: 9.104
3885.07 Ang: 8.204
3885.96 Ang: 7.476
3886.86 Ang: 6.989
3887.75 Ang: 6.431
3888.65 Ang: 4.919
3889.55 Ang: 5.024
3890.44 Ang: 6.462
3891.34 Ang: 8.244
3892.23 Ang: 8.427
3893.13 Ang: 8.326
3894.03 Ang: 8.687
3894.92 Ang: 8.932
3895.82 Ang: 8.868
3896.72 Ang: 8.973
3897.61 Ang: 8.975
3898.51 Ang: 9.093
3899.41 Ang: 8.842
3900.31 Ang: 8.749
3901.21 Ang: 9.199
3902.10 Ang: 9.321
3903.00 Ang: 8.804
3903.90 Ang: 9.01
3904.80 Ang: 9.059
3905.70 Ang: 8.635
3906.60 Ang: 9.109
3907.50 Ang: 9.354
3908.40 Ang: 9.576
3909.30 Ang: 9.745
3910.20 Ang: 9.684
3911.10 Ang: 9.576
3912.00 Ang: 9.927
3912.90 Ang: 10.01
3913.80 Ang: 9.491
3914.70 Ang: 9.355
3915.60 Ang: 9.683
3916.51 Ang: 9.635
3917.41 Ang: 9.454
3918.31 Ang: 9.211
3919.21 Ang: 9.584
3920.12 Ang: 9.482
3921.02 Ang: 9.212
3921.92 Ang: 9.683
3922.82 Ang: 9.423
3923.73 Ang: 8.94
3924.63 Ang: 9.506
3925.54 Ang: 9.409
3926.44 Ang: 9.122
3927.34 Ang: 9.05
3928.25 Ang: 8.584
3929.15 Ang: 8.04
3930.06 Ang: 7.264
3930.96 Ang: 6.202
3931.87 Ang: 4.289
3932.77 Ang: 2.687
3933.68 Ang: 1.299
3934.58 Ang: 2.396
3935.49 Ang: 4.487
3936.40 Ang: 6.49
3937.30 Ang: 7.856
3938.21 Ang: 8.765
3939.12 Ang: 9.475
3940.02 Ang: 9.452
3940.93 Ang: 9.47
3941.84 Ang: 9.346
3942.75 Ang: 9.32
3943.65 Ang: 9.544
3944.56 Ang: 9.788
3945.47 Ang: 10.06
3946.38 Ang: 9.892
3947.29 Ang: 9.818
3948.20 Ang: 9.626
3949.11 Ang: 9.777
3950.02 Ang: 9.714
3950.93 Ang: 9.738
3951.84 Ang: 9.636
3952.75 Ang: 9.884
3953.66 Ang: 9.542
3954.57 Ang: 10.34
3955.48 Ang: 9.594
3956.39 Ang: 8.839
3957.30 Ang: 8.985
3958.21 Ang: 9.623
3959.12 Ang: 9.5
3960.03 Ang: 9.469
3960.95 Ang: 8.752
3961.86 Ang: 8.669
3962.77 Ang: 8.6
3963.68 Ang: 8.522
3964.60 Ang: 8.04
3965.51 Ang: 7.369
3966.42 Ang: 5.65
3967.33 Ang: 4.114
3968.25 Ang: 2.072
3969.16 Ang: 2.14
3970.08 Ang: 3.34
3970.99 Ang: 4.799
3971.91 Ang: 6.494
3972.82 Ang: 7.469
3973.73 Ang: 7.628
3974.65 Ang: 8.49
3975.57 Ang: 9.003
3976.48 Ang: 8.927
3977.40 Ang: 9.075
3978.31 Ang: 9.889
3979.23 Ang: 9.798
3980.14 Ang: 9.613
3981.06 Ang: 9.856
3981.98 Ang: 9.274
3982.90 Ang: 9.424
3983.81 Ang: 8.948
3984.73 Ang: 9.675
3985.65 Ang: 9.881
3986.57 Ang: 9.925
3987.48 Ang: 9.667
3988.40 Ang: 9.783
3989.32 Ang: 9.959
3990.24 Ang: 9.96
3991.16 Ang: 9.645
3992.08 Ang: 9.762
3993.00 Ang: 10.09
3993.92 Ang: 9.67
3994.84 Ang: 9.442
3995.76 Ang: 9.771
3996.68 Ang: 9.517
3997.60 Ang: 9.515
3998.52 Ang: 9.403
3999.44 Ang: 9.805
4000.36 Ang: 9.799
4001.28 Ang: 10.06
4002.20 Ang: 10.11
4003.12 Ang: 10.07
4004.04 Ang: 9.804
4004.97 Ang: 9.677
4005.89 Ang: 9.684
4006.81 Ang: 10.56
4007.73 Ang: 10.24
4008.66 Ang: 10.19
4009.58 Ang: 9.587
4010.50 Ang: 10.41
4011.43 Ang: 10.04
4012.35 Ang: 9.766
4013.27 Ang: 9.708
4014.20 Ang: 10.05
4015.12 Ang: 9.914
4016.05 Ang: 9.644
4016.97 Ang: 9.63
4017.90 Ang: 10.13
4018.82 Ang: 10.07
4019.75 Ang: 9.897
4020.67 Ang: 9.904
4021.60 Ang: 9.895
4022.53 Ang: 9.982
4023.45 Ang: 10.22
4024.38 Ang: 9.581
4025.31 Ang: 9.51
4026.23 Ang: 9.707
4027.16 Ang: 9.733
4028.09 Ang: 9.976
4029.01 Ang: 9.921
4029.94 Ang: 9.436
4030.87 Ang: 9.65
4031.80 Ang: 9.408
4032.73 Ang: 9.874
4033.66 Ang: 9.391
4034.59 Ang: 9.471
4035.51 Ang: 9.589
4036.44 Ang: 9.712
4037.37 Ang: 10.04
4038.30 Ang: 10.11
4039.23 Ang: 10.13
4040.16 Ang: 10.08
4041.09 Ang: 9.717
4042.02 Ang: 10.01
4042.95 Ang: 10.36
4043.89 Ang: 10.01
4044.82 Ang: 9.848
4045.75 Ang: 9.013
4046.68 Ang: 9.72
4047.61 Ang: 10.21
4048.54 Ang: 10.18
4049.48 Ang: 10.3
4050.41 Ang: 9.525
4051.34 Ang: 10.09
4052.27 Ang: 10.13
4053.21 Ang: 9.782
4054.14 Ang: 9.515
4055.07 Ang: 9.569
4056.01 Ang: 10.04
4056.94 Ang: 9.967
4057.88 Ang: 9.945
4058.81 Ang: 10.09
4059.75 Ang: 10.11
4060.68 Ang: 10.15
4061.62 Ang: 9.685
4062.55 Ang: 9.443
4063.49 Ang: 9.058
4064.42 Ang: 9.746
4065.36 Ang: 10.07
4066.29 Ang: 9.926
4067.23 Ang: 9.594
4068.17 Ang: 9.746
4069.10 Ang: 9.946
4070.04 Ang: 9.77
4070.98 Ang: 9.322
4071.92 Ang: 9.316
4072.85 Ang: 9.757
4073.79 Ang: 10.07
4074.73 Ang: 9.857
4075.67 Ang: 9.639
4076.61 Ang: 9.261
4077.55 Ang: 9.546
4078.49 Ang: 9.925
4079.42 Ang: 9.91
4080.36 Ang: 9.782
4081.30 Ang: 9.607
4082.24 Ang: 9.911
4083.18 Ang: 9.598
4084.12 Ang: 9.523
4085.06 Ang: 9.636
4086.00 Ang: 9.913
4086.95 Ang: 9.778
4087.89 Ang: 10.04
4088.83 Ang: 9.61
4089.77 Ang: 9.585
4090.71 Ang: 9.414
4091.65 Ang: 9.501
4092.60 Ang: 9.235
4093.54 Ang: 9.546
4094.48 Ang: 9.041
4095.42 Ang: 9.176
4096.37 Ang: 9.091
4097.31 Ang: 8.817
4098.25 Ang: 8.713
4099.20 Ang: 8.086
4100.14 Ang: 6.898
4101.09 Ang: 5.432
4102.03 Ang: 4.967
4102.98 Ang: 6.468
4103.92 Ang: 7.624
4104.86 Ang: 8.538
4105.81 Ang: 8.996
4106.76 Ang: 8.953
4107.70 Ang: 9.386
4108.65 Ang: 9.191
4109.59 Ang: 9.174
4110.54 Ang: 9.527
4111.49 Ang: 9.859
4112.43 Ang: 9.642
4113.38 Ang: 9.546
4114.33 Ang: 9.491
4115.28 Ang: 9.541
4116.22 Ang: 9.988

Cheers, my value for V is 1.2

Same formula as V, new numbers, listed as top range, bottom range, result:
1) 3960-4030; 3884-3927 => 1.08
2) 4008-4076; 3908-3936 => 1.28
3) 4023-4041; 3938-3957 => 1.06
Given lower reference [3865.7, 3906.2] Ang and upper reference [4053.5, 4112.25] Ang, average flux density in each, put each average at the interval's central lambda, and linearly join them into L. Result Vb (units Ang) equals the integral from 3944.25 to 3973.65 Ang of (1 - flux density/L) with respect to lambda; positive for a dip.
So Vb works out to 2.9 Ang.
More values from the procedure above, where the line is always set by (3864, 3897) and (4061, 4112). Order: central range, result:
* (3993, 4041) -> -4.08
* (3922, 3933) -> 1.27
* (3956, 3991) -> 3.05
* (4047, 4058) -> -0.97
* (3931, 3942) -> 3.29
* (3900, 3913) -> -0.65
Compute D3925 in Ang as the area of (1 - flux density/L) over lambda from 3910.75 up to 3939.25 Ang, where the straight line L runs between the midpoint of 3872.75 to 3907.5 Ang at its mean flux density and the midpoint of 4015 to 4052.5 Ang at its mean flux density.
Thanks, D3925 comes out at 2.83 Ang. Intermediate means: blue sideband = 8.63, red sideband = 9.84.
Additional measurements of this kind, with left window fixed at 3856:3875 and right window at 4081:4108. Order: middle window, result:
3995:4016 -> -1.73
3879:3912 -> 3.28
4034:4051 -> -1.71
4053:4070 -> -1.69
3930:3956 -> 3.38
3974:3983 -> -0.06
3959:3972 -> 4.01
